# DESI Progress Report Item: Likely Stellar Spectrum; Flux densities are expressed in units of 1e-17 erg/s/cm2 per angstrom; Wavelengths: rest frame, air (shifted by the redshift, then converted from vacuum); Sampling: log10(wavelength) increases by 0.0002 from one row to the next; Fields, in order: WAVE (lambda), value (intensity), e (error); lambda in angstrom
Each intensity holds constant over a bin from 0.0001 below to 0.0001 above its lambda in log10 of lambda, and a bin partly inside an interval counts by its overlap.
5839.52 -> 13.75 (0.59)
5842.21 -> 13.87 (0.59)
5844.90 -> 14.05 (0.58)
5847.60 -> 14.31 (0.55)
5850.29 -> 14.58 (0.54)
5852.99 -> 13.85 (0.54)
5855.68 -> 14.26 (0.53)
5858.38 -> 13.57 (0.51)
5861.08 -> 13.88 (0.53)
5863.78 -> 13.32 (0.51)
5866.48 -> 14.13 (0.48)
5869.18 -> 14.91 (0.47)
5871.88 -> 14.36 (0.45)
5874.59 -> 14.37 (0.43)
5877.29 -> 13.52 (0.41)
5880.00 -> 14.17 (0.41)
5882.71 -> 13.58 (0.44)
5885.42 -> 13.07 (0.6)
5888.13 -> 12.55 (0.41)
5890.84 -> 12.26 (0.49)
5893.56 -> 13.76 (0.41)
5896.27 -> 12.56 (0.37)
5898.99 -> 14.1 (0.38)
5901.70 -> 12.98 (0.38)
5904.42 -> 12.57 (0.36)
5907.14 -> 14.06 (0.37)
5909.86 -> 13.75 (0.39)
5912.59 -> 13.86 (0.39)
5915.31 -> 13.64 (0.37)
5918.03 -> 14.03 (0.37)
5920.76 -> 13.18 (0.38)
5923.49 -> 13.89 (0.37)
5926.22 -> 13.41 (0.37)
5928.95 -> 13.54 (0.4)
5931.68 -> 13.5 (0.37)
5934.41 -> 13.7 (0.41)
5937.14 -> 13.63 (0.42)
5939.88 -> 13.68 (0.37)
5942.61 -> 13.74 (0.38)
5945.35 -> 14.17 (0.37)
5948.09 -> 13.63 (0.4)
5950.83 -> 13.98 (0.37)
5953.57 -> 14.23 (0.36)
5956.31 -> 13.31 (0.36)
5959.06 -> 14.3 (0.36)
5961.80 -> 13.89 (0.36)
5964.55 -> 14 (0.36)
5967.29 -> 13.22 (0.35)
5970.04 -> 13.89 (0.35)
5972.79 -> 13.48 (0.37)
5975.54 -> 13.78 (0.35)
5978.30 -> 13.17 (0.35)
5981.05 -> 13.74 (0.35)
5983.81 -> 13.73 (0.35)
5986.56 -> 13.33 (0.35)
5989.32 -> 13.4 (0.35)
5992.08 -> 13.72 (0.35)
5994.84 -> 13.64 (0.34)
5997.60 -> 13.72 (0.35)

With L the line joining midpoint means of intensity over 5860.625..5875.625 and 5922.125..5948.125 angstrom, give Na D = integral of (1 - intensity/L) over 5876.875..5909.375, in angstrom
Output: 1.7 angstrom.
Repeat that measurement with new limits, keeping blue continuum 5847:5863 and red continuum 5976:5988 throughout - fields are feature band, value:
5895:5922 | 0.7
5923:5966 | -0.4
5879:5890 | 0.5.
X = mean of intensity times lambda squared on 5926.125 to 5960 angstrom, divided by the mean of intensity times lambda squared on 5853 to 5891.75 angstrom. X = 1.03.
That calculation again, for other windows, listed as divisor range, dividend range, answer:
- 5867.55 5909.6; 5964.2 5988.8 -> 1.03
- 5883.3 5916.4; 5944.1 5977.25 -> 1.06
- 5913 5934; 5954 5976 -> 1.02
